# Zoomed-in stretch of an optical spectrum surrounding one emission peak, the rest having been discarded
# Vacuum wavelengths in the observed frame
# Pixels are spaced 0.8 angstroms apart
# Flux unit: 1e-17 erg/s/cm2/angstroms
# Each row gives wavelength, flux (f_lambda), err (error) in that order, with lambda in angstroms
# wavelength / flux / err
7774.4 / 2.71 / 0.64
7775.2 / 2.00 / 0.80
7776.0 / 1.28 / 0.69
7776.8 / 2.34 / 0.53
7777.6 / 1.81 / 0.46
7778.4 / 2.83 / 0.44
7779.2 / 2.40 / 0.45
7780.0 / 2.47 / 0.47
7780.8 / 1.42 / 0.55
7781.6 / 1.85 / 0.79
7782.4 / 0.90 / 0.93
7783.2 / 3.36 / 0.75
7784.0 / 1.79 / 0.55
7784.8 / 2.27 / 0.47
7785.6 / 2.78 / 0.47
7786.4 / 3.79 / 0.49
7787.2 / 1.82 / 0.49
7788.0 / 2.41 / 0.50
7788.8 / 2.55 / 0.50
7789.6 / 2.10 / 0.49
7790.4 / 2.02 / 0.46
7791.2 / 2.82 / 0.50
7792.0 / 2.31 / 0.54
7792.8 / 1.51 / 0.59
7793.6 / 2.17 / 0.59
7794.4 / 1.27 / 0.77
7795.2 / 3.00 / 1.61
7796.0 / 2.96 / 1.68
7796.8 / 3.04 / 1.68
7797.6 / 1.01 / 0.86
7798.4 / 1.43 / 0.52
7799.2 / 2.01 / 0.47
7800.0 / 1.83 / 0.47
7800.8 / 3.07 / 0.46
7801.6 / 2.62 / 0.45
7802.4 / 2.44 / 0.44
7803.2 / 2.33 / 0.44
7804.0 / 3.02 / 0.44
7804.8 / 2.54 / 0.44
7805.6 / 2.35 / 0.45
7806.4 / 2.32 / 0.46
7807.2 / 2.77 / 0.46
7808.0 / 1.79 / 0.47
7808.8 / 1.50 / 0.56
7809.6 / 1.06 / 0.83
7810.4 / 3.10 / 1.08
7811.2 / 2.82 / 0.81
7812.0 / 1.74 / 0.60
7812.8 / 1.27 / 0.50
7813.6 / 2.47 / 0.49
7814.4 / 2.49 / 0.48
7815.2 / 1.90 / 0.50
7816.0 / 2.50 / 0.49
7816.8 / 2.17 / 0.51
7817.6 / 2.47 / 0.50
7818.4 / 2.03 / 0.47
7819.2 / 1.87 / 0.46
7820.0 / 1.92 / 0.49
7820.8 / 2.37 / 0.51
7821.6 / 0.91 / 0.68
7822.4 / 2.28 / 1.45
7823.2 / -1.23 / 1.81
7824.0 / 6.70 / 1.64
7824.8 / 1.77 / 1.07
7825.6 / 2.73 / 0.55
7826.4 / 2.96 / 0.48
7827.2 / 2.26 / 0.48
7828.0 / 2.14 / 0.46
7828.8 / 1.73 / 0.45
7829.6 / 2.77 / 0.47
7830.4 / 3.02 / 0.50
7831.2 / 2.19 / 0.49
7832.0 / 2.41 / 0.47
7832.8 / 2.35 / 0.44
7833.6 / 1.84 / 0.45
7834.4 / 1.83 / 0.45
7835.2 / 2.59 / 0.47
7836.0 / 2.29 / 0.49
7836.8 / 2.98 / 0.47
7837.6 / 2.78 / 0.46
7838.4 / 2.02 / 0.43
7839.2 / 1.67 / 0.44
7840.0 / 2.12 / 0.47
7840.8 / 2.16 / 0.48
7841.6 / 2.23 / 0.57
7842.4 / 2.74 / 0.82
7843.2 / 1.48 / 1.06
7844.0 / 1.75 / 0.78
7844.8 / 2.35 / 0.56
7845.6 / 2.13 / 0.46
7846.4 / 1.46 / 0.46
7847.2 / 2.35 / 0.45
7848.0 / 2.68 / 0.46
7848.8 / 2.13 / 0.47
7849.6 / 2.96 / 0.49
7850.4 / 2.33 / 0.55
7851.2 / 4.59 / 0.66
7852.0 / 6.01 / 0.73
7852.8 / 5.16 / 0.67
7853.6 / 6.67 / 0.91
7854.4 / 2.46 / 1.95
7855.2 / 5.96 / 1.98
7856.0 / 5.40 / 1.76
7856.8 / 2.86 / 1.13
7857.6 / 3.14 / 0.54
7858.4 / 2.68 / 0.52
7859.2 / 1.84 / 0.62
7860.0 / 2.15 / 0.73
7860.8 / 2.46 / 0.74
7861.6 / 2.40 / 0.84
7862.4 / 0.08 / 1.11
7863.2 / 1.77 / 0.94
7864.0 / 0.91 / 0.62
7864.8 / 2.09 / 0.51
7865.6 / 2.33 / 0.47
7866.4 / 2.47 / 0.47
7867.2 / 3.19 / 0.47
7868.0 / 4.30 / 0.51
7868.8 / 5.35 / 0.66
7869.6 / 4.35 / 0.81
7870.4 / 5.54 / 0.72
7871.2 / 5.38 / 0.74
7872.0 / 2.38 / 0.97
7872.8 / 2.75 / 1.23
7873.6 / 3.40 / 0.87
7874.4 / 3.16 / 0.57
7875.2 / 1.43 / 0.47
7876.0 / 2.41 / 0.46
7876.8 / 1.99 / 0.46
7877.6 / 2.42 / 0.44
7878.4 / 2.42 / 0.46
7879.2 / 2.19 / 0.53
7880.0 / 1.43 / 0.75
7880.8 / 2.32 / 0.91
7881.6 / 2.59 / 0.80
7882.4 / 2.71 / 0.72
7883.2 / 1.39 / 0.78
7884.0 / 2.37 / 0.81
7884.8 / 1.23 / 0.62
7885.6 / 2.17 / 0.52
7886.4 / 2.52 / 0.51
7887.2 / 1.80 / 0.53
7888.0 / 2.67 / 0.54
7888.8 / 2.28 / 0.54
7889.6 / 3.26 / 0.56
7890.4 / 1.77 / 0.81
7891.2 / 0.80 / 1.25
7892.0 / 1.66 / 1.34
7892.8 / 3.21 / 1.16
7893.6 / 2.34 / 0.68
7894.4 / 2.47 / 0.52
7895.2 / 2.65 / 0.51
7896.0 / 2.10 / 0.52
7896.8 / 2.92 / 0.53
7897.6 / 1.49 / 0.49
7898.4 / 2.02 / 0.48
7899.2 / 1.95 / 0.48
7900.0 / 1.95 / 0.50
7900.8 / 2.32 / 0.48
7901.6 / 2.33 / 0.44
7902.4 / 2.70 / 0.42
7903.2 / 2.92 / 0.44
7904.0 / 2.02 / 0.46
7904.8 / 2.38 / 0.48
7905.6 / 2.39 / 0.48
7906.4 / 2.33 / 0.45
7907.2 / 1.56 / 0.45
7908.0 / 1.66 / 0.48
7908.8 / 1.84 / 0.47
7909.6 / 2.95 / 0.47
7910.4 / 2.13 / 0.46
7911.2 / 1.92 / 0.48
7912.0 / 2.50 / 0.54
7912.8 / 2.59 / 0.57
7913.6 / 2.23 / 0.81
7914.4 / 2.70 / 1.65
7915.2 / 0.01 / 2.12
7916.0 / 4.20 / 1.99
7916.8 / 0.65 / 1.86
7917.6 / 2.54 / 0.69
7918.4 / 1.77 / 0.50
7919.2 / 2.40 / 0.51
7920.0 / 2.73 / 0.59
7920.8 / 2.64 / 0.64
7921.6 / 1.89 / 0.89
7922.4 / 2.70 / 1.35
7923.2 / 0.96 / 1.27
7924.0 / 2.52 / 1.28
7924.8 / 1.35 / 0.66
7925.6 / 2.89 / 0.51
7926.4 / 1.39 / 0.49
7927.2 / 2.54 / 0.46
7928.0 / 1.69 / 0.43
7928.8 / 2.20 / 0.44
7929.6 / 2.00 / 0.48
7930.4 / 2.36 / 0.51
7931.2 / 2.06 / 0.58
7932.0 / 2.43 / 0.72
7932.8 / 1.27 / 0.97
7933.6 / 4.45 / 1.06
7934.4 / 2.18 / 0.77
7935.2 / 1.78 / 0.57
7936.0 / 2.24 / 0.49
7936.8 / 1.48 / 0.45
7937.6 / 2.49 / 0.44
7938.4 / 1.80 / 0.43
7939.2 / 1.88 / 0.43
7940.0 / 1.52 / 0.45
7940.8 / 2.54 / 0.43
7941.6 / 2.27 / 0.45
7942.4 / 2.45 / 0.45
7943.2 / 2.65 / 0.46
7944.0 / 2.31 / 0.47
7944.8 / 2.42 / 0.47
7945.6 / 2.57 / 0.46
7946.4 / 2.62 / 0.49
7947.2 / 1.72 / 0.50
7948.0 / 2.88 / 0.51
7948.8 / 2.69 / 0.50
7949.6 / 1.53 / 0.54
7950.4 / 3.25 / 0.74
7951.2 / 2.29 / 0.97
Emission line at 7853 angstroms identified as [S II] 6716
